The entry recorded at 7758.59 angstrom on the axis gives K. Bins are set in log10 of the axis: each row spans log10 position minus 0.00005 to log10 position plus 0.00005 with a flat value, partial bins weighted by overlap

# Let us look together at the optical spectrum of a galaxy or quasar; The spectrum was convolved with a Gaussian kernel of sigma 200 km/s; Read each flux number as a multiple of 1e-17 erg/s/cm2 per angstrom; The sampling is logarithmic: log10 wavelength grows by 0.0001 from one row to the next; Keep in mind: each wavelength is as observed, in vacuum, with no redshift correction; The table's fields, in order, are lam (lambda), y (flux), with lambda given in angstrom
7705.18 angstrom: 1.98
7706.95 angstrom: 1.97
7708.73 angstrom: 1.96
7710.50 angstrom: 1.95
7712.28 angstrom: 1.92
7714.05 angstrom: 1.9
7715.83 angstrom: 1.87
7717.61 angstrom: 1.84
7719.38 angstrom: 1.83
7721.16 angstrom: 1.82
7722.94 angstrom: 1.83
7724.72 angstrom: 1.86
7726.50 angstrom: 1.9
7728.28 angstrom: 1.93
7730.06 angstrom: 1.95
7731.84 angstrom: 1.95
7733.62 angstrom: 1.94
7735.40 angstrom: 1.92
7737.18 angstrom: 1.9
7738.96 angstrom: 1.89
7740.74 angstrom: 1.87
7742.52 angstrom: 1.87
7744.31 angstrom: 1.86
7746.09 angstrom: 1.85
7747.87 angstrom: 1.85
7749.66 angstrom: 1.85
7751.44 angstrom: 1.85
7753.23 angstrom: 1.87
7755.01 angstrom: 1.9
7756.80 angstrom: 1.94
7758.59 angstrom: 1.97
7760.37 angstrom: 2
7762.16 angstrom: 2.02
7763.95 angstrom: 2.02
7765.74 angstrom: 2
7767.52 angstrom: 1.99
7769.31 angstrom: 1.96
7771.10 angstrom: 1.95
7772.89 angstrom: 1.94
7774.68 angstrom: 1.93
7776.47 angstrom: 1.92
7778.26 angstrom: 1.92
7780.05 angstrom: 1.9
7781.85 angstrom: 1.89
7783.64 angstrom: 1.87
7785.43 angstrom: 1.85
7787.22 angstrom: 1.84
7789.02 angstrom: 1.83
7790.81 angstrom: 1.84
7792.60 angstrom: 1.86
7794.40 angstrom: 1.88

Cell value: 1.97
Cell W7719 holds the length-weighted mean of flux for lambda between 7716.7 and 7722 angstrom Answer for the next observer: 1.83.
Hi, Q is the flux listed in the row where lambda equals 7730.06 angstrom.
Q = 1.95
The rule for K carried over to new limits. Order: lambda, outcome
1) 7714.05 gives 1.9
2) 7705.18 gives 1.98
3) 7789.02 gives 1.83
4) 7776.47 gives 1.92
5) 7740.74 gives 1.87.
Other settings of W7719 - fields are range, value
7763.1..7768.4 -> 2.01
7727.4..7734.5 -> 1.94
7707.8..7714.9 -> 1.93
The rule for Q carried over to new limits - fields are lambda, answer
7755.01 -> 1.9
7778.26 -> 1.92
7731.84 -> 1.95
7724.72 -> 1.86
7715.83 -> 1.87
